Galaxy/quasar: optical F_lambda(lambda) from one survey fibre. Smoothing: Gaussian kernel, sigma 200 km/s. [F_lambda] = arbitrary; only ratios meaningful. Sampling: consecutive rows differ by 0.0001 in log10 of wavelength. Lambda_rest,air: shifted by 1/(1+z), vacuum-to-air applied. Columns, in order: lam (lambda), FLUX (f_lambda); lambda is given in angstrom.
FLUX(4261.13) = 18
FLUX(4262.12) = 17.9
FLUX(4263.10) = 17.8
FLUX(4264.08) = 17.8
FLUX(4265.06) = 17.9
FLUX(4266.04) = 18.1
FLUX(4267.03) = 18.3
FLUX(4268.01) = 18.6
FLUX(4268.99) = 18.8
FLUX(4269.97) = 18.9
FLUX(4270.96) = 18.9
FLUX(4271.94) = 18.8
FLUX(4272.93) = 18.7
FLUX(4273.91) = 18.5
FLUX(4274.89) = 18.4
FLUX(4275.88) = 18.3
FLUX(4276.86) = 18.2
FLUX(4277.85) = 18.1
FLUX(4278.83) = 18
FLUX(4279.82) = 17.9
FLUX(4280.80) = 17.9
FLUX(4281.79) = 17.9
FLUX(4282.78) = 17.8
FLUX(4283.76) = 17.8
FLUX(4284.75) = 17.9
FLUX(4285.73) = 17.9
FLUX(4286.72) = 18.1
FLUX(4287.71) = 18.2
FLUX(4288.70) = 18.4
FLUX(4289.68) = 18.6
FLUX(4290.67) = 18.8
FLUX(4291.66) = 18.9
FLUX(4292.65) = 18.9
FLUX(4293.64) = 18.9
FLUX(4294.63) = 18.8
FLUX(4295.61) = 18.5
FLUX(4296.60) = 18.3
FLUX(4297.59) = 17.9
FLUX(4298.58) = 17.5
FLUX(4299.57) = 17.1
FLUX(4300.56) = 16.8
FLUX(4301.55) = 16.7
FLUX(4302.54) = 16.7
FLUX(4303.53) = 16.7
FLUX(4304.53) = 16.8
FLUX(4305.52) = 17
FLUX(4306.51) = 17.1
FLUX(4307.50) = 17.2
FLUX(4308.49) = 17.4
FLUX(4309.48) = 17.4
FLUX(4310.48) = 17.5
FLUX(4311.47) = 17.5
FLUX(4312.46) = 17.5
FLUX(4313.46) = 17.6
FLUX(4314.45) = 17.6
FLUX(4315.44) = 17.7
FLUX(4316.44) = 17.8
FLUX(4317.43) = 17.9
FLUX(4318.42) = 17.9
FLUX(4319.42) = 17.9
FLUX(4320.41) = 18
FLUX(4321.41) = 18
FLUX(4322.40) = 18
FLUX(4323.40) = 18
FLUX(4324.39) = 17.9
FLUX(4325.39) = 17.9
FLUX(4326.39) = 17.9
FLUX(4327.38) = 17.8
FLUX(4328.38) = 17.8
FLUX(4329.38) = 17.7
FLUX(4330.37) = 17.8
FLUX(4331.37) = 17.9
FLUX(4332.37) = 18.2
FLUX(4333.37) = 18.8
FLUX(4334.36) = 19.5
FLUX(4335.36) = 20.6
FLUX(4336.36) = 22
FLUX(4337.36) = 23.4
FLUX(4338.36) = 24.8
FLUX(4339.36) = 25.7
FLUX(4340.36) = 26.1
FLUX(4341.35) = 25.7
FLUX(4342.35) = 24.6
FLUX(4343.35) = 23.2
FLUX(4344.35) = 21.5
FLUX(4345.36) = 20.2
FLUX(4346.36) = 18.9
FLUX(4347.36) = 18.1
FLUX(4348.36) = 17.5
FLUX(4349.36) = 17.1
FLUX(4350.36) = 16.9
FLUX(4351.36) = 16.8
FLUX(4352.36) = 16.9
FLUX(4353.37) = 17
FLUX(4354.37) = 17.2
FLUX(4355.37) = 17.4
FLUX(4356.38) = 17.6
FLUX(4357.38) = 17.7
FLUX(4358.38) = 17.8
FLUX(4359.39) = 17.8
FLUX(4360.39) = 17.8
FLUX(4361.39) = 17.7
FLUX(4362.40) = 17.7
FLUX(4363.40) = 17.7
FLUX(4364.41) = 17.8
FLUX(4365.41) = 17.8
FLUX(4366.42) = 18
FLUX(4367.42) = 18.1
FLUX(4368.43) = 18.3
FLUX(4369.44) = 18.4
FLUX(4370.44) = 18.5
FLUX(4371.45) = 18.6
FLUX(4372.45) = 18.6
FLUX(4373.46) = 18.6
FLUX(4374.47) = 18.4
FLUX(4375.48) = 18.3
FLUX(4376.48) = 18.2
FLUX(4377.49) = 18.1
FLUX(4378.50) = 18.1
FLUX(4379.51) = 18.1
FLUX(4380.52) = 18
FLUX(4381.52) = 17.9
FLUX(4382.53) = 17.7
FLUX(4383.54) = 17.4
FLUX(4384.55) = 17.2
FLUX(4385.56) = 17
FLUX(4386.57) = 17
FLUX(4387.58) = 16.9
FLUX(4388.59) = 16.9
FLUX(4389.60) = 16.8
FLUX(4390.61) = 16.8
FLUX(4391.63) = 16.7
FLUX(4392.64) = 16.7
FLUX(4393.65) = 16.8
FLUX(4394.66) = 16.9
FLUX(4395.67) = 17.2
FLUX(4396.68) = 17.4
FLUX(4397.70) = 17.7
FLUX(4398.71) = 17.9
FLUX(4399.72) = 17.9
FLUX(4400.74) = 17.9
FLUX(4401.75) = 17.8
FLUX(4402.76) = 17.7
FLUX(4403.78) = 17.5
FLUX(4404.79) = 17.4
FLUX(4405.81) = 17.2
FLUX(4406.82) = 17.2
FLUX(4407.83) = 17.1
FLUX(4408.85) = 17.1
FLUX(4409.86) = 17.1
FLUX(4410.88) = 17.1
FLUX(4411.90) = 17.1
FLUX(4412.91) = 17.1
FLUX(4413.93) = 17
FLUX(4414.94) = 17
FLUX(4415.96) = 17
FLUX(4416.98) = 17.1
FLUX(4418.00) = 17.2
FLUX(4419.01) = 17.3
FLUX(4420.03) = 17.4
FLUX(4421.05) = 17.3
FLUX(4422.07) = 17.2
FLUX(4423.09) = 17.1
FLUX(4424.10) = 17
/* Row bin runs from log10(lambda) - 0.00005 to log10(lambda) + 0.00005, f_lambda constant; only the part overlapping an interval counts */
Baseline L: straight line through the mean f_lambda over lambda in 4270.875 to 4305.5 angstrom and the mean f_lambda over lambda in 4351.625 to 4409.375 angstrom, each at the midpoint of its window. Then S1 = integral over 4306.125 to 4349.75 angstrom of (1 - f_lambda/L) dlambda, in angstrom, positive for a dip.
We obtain -3.5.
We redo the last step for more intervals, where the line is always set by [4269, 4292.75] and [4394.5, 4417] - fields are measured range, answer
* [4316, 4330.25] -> 0.1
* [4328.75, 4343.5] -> -3.1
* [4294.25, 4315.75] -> 0.9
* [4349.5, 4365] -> 0.2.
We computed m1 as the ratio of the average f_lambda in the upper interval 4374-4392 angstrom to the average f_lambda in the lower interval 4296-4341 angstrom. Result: 0.9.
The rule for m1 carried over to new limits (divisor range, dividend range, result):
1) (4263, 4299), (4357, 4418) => 0.96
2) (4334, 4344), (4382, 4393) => 0.72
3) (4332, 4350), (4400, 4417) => 0.81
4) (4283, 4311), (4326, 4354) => 1.13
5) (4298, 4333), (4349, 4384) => 1.02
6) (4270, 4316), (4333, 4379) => 1.08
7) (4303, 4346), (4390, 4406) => 0.90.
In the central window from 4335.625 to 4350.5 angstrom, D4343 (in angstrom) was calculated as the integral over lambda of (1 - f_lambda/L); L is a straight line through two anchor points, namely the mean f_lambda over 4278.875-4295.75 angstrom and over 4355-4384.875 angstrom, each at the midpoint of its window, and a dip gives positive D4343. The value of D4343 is -3.1 angstrom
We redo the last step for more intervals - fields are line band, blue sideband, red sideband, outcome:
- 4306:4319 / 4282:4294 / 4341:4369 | 0.6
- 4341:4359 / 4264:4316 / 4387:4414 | -1.4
